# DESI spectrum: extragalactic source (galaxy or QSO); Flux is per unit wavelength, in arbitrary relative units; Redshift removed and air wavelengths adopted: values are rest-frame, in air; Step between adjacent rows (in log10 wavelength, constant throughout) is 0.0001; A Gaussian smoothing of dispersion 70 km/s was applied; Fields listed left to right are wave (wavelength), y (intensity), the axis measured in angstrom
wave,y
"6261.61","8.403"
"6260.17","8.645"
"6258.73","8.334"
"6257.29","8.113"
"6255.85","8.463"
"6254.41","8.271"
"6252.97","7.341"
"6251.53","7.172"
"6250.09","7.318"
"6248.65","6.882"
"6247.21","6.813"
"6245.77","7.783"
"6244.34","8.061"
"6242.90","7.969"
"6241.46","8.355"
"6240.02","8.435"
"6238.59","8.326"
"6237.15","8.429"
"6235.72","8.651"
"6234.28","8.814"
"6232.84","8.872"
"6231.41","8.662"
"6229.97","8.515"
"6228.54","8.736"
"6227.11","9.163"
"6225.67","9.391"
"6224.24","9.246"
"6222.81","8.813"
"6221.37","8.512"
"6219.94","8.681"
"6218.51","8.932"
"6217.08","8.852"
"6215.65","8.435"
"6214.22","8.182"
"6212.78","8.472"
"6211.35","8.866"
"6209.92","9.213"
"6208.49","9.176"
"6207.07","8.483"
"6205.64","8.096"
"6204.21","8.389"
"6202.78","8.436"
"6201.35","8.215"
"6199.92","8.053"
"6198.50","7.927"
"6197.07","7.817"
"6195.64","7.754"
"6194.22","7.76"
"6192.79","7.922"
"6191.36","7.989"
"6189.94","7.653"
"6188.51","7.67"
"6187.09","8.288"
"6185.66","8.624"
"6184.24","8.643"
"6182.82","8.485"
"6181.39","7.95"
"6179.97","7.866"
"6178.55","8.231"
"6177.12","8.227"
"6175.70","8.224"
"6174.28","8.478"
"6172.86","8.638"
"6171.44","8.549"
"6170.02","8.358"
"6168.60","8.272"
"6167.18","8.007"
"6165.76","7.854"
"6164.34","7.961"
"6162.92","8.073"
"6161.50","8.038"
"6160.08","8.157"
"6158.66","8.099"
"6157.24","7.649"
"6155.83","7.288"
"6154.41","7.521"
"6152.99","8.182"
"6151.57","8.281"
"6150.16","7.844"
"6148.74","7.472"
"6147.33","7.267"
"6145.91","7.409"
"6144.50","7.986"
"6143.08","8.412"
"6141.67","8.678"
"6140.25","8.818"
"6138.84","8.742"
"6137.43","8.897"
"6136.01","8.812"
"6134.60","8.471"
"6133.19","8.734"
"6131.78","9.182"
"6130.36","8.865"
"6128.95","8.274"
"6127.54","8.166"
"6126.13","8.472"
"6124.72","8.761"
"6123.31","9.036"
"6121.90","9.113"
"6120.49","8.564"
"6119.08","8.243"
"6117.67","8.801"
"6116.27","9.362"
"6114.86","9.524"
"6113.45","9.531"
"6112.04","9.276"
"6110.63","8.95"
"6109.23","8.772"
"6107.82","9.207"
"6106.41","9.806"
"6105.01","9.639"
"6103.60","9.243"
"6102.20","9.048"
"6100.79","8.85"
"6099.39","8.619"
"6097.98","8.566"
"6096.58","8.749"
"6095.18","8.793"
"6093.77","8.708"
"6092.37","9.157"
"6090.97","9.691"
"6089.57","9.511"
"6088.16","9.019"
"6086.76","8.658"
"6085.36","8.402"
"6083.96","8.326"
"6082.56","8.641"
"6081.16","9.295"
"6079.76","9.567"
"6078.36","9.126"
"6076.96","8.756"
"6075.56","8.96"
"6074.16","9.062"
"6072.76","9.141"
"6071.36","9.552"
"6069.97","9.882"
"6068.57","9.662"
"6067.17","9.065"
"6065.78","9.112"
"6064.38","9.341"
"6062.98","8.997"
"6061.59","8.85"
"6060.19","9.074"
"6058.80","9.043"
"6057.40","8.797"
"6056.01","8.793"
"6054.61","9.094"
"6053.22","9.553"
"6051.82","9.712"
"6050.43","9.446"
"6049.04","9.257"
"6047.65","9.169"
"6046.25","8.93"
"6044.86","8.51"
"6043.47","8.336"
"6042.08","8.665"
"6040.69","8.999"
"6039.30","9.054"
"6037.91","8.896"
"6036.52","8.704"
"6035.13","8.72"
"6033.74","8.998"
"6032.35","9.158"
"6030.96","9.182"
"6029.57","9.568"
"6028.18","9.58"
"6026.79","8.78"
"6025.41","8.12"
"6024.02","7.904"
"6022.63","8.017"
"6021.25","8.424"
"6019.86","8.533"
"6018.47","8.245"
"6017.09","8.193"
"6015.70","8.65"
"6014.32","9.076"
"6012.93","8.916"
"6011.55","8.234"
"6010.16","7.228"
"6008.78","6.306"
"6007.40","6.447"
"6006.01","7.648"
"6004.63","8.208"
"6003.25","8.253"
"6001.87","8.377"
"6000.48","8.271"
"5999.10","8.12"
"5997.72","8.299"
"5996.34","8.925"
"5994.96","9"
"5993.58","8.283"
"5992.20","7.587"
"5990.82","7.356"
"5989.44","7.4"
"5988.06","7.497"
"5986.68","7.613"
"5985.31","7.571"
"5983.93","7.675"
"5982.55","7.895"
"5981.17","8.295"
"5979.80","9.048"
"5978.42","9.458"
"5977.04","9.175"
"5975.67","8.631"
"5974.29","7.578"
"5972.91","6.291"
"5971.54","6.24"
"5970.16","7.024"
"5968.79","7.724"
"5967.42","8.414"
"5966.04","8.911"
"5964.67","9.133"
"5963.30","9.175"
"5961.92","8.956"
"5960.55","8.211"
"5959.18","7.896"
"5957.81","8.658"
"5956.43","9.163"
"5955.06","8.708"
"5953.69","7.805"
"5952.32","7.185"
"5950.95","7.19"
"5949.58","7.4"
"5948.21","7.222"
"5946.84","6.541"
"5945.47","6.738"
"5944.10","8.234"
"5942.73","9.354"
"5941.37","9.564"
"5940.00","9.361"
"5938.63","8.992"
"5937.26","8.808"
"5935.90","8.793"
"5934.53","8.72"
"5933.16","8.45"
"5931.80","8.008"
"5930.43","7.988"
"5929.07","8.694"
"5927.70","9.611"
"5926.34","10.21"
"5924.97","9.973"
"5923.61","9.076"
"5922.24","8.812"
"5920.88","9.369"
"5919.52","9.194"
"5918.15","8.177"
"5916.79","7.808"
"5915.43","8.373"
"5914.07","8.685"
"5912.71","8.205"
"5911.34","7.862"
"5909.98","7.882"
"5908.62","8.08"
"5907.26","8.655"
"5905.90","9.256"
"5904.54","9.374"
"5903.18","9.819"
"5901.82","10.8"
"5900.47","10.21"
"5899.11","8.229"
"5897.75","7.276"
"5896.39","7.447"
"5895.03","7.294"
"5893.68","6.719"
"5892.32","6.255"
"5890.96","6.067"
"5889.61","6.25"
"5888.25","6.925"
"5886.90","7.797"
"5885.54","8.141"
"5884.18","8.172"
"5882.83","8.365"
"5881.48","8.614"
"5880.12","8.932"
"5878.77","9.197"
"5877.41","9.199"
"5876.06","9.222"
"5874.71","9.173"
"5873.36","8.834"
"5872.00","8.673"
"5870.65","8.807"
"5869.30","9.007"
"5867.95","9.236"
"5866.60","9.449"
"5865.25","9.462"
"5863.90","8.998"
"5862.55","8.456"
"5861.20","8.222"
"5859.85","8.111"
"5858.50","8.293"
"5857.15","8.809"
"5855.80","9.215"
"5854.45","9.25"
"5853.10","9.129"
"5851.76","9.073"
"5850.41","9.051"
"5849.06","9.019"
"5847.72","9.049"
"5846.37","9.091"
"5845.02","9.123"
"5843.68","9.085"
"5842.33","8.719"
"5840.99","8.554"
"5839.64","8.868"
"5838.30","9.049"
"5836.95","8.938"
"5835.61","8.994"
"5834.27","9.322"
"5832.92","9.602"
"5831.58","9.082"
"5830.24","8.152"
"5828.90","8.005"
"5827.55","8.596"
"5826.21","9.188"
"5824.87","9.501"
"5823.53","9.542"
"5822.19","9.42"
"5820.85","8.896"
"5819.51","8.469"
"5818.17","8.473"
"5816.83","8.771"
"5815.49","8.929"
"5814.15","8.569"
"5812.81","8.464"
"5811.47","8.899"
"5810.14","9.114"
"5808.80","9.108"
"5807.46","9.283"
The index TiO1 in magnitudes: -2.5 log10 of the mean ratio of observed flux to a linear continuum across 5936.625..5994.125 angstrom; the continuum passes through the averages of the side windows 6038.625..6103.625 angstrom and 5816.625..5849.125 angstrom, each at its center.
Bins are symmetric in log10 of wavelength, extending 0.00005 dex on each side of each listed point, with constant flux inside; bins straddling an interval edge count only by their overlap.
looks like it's 0.11 mag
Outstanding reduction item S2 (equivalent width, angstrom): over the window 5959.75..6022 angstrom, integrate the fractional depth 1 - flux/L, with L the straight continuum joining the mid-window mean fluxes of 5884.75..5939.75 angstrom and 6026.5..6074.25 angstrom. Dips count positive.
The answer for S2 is 5.0 angstrom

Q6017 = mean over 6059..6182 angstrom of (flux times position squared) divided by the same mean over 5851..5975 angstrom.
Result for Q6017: 1.1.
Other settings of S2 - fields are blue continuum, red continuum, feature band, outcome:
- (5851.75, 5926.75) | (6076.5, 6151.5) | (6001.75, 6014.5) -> 1.30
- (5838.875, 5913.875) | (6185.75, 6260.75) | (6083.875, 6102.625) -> -1.08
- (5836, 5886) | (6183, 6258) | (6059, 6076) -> -1.34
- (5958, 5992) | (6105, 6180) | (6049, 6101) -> -4.90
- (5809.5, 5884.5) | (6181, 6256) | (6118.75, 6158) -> 0.49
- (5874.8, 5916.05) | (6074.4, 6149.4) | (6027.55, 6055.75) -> -1.44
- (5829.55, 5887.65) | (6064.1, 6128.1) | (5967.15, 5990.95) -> 3.00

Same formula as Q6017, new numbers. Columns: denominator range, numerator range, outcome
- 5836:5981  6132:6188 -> 1.05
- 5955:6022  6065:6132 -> 1.15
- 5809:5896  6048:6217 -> 1.09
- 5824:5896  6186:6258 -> 1.09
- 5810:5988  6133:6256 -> 1.07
